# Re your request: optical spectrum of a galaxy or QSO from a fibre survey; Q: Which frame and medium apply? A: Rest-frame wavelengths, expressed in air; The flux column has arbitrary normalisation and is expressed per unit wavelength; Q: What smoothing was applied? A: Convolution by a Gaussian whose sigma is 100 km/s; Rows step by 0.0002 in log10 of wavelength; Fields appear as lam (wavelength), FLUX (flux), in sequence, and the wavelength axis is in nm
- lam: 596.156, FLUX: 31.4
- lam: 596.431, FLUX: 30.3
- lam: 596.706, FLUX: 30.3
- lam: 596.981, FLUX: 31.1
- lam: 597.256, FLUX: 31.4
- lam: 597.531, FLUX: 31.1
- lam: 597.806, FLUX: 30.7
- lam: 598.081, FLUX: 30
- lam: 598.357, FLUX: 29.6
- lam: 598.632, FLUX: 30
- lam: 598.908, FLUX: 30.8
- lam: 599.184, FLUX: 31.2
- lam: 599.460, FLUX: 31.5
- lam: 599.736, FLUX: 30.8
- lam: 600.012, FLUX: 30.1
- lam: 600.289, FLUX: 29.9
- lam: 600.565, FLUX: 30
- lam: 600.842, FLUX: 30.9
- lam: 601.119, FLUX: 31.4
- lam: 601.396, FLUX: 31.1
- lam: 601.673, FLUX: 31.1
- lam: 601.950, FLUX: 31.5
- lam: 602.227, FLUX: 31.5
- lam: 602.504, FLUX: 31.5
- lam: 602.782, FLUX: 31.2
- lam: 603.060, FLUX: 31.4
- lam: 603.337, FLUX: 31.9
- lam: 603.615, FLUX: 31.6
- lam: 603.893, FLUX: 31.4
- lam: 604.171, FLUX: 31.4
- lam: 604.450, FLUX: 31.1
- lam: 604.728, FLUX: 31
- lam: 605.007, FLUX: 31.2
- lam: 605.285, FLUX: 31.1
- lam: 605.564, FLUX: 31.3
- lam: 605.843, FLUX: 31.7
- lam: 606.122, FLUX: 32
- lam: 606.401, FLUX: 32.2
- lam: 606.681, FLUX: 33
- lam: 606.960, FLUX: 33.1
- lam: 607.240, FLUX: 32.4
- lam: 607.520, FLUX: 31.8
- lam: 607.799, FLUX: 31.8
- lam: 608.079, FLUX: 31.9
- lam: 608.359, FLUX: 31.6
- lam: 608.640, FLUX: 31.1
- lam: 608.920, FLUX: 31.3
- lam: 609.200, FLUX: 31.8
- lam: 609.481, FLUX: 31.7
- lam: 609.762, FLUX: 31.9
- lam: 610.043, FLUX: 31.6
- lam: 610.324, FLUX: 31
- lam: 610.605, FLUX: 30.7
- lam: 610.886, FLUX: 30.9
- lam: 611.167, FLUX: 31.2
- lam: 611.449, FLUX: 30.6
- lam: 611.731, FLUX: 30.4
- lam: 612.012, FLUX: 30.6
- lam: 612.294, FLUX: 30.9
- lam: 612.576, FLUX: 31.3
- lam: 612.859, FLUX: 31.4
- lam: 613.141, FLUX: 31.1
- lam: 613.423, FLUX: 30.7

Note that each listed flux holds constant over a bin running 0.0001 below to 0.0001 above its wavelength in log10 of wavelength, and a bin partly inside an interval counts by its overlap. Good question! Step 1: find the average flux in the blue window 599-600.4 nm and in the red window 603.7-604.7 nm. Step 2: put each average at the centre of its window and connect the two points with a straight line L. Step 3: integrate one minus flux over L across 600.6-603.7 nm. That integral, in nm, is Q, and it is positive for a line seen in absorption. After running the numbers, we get -0.03 nm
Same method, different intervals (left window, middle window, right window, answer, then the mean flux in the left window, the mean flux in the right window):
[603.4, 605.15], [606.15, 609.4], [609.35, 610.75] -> -0.07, 31.3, 31.4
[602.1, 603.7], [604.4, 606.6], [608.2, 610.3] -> 0.00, 31.5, 31.5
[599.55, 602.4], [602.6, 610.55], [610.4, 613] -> -0.20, 30.9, 30.9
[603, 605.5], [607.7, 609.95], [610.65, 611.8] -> -0.05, 31.3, 30.8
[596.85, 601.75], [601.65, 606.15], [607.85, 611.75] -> -0.06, 30.7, 31.3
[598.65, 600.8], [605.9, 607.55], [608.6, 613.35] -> -0.08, 30.6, 31.1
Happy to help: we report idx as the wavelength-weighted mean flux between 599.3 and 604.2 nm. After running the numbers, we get 31.1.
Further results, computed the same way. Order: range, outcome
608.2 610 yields 31.6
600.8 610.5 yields 31.6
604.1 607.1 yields 31.7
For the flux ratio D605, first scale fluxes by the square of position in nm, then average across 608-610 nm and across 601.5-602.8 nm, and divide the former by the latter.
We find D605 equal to 1.0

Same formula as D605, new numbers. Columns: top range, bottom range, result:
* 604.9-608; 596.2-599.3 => 1.08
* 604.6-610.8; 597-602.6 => 1.06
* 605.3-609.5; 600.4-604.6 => 1.04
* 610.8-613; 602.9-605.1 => 1.01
